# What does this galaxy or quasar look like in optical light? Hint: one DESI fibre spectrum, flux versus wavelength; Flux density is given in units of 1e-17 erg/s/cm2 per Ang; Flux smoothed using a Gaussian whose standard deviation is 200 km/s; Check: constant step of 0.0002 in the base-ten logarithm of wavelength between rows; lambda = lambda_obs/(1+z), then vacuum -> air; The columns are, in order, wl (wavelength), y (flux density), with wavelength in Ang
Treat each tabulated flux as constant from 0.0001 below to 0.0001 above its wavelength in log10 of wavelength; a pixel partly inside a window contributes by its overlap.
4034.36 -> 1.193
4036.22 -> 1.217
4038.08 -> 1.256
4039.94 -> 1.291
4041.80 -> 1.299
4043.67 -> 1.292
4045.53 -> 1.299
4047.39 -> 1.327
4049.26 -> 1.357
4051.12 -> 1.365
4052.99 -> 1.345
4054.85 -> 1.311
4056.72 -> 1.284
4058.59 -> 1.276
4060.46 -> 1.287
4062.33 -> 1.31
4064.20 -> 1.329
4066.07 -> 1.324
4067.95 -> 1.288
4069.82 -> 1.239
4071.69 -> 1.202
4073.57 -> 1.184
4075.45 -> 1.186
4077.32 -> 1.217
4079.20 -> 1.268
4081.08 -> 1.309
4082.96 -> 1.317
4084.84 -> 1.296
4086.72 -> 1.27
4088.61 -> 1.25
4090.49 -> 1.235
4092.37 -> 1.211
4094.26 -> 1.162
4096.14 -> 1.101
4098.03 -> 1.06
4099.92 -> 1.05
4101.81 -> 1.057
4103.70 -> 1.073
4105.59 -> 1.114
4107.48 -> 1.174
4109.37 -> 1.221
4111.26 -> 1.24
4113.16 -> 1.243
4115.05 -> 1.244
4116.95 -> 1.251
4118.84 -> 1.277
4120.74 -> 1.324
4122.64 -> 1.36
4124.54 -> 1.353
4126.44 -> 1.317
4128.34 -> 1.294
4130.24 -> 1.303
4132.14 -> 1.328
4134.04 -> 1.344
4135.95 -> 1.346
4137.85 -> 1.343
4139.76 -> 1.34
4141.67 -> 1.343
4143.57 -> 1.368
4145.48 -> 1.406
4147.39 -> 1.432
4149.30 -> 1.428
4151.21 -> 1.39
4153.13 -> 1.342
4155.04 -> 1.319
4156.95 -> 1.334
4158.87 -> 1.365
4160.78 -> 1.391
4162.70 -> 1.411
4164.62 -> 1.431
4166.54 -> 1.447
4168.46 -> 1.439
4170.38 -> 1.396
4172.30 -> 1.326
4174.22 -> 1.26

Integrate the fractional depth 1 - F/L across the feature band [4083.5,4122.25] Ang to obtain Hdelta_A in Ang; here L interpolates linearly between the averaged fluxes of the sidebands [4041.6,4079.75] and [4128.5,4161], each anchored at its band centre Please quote 3.7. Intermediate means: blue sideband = 1.28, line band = 1.2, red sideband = 1.36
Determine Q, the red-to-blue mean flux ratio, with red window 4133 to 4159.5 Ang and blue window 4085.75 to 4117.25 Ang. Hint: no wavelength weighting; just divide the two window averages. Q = 1.16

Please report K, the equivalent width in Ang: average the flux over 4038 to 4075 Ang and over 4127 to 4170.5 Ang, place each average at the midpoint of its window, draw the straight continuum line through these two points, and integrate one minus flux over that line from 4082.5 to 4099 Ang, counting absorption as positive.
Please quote 1.4 Ang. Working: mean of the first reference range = 1.29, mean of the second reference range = 1.37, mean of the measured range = 1.21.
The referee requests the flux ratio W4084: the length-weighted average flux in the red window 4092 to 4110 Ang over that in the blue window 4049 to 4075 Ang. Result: 0.9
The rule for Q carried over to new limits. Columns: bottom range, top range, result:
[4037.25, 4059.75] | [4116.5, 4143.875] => 1.01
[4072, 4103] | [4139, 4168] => 1.16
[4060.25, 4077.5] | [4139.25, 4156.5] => 1.09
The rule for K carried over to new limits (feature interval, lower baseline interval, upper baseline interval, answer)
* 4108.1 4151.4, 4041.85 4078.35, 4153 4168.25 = 1.0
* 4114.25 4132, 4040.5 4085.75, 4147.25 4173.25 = 0.6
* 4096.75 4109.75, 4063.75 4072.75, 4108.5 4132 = 1.8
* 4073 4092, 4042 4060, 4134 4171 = 1.2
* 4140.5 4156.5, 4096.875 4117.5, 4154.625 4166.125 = -0.6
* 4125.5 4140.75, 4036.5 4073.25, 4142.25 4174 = 0.4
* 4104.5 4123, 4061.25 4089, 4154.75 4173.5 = 1.1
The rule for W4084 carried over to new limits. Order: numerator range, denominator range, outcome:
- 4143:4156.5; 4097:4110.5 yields 1.25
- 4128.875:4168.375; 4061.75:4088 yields 1.08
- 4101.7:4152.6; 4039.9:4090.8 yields 1.01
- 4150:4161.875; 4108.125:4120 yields 1.09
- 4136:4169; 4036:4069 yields 1.06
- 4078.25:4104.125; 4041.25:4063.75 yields 0.91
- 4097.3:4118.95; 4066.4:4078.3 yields 0.95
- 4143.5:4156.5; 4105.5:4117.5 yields 1.13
